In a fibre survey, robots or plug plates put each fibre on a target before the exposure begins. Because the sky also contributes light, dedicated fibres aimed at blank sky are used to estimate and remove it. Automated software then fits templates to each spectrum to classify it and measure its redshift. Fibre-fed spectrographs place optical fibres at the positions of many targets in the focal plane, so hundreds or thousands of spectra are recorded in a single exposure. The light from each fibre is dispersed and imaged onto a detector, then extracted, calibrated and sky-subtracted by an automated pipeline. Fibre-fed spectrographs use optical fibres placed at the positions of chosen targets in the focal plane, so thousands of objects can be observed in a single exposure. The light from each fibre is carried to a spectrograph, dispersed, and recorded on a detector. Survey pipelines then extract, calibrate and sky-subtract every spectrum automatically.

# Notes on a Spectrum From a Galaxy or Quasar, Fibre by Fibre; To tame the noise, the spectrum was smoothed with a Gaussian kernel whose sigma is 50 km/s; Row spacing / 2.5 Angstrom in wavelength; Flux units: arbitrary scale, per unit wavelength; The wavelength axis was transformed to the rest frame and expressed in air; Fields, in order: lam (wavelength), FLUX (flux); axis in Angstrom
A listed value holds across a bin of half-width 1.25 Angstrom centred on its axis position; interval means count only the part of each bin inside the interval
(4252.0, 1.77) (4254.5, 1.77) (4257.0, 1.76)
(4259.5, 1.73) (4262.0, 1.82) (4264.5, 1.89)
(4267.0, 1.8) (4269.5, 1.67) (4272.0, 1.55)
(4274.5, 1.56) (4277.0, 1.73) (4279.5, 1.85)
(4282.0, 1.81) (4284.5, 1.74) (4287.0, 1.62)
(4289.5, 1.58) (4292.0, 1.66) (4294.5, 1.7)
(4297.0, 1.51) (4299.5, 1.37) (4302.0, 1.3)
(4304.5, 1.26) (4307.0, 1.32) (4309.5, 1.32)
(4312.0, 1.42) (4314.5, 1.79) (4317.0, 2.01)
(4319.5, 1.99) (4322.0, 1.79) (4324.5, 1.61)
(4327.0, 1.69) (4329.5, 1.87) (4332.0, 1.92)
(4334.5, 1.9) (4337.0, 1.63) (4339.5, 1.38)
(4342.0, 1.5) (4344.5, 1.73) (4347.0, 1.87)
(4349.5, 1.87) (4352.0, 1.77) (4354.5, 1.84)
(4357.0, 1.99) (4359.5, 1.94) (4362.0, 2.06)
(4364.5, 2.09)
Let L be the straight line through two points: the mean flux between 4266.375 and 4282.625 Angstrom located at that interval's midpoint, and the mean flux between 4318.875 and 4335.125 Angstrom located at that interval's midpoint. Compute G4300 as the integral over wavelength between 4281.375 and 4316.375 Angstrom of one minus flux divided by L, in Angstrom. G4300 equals 4.4 Angstrom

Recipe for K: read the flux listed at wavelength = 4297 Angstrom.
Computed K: 1.51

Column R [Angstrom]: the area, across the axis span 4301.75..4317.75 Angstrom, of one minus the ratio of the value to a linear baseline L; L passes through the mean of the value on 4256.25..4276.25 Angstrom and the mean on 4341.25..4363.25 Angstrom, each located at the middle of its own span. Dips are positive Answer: 2.71 Angstrom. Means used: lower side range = 1.72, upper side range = 1.85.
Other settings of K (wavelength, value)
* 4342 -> 1.5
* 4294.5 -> 1.7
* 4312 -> 1.42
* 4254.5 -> 1.77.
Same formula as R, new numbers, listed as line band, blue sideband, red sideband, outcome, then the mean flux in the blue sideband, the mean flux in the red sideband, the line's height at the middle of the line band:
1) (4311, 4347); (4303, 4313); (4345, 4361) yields -3.8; 1.33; 1.88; 1.58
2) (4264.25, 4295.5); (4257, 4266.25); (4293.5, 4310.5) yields -1.6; 1.81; 1.39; 1.62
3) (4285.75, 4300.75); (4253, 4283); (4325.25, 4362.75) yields 1.6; 1.74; 1.79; 1.76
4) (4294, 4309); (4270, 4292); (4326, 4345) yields 2.6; 1.68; 1.7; 1.69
